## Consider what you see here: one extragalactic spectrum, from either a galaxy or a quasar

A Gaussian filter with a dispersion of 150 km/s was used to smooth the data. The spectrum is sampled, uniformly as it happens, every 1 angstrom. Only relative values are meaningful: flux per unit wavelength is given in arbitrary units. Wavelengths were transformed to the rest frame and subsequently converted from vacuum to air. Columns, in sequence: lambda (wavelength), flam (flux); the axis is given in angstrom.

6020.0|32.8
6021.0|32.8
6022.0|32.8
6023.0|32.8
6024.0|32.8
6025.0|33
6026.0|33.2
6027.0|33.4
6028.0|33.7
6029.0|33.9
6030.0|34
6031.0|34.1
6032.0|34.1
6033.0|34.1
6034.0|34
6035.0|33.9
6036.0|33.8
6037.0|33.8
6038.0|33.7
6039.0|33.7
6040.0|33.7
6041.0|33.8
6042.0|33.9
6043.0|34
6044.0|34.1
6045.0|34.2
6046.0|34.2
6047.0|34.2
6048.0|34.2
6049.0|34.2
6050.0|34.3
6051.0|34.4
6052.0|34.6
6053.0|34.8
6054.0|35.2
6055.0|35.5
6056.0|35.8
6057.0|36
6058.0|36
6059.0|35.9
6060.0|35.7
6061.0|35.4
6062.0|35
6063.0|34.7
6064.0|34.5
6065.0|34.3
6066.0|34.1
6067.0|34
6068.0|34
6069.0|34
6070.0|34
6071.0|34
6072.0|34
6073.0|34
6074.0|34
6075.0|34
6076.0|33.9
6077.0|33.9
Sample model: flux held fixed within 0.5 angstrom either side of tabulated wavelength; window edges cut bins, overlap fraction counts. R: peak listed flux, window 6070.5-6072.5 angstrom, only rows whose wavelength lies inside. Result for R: 34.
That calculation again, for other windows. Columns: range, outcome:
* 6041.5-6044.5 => 34.1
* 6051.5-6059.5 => 36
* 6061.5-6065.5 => 35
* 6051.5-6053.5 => 34.8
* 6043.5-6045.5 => 34.2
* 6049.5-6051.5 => 34.4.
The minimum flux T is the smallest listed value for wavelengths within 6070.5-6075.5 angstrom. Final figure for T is 34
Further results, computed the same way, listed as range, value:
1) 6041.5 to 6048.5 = 33.9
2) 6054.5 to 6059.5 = 35.5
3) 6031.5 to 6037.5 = 33.8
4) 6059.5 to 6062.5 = 35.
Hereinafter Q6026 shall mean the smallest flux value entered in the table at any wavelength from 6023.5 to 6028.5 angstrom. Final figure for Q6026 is 32.8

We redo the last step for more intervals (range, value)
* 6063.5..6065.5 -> 34.3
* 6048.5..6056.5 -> 34.2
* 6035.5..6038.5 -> 33.7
